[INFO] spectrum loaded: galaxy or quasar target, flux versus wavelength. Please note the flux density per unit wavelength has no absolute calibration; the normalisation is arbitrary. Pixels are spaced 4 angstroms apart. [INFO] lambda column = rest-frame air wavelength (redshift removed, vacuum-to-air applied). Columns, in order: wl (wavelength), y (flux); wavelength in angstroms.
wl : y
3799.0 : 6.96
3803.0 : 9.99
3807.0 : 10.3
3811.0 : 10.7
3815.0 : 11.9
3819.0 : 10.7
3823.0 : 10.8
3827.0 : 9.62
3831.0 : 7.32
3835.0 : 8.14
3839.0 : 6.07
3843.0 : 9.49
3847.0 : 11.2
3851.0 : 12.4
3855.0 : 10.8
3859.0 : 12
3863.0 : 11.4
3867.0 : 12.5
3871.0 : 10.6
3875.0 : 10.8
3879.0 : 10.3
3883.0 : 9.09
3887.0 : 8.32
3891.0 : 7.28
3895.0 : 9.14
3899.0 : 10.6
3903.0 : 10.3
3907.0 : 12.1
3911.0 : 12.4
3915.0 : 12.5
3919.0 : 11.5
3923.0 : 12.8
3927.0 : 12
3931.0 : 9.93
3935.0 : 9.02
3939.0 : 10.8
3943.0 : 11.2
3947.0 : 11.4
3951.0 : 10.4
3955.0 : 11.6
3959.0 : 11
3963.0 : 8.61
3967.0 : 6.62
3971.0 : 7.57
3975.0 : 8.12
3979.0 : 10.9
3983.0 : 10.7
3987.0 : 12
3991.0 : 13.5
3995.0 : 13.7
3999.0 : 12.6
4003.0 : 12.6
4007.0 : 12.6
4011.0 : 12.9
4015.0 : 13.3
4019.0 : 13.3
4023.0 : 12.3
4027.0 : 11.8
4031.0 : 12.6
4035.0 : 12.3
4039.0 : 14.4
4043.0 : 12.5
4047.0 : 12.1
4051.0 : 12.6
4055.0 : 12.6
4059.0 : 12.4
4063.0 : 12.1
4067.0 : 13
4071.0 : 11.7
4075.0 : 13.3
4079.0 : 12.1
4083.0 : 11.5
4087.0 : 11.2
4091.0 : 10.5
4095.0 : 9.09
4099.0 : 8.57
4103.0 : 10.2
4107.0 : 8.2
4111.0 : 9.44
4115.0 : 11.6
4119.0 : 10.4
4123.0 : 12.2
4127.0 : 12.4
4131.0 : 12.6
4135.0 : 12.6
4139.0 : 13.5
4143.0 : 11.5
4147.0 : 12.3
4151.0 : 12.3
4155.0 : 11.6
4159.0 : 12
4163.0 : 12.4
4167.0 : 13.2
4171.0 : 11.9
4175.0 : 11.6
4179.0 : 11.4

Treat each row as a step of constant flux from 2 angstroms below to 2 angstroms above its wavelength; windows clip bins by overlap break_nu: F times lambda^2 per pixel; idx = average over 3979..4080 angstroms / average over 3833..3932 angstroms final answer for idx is 1.3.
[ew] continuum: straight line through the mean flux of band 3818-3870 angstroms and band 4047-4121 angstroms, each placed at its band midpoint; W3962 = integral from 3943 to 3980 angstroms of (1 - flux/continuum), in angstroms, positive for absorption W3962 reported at 3.6 angstroms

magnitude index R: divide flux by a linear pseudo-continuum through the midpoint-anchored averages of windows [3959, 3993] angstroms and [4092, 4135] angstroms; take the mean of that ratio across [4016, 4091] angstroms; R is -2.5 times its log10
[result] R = -0.21 mag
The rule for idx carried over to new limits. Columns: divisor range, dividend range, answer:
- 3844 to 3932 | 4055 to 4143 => 1.16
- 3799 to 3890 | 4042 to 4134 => 1.28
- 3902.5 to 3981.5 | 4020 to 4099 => 1.21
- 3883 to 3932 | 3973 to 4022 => 1.19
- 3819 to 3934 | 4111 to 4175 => 1.32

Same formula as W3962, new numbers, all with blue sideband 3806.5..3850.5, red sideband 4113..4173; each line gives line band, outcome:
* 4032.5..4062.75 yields -3.3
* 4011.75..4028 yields -2.2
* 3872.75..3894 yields 2.0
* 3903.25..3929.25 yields -4.1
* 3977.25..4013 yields -4.5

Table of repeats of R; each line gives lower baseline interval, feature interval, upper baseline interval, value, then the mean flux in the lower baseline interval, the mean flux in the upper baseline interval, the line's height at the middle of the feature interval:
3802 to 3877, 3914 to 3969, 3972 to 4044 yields 0.08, 10.4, 12.3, 11.5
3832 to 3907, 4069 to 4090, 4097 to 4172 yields -0.06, 10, 11.5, 11.2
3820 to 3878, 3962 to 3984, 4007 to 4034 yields 0.35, 10.2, 12.7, 12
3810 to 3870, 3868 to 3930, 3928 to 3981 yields -0.06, 10.3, 9.82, 10.1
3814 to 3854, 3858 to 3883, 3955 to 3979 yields -0.17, 9.74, 8.86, 9.5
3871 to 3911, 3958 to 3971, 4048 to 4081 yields 0.29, 9.94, 12.5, 11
